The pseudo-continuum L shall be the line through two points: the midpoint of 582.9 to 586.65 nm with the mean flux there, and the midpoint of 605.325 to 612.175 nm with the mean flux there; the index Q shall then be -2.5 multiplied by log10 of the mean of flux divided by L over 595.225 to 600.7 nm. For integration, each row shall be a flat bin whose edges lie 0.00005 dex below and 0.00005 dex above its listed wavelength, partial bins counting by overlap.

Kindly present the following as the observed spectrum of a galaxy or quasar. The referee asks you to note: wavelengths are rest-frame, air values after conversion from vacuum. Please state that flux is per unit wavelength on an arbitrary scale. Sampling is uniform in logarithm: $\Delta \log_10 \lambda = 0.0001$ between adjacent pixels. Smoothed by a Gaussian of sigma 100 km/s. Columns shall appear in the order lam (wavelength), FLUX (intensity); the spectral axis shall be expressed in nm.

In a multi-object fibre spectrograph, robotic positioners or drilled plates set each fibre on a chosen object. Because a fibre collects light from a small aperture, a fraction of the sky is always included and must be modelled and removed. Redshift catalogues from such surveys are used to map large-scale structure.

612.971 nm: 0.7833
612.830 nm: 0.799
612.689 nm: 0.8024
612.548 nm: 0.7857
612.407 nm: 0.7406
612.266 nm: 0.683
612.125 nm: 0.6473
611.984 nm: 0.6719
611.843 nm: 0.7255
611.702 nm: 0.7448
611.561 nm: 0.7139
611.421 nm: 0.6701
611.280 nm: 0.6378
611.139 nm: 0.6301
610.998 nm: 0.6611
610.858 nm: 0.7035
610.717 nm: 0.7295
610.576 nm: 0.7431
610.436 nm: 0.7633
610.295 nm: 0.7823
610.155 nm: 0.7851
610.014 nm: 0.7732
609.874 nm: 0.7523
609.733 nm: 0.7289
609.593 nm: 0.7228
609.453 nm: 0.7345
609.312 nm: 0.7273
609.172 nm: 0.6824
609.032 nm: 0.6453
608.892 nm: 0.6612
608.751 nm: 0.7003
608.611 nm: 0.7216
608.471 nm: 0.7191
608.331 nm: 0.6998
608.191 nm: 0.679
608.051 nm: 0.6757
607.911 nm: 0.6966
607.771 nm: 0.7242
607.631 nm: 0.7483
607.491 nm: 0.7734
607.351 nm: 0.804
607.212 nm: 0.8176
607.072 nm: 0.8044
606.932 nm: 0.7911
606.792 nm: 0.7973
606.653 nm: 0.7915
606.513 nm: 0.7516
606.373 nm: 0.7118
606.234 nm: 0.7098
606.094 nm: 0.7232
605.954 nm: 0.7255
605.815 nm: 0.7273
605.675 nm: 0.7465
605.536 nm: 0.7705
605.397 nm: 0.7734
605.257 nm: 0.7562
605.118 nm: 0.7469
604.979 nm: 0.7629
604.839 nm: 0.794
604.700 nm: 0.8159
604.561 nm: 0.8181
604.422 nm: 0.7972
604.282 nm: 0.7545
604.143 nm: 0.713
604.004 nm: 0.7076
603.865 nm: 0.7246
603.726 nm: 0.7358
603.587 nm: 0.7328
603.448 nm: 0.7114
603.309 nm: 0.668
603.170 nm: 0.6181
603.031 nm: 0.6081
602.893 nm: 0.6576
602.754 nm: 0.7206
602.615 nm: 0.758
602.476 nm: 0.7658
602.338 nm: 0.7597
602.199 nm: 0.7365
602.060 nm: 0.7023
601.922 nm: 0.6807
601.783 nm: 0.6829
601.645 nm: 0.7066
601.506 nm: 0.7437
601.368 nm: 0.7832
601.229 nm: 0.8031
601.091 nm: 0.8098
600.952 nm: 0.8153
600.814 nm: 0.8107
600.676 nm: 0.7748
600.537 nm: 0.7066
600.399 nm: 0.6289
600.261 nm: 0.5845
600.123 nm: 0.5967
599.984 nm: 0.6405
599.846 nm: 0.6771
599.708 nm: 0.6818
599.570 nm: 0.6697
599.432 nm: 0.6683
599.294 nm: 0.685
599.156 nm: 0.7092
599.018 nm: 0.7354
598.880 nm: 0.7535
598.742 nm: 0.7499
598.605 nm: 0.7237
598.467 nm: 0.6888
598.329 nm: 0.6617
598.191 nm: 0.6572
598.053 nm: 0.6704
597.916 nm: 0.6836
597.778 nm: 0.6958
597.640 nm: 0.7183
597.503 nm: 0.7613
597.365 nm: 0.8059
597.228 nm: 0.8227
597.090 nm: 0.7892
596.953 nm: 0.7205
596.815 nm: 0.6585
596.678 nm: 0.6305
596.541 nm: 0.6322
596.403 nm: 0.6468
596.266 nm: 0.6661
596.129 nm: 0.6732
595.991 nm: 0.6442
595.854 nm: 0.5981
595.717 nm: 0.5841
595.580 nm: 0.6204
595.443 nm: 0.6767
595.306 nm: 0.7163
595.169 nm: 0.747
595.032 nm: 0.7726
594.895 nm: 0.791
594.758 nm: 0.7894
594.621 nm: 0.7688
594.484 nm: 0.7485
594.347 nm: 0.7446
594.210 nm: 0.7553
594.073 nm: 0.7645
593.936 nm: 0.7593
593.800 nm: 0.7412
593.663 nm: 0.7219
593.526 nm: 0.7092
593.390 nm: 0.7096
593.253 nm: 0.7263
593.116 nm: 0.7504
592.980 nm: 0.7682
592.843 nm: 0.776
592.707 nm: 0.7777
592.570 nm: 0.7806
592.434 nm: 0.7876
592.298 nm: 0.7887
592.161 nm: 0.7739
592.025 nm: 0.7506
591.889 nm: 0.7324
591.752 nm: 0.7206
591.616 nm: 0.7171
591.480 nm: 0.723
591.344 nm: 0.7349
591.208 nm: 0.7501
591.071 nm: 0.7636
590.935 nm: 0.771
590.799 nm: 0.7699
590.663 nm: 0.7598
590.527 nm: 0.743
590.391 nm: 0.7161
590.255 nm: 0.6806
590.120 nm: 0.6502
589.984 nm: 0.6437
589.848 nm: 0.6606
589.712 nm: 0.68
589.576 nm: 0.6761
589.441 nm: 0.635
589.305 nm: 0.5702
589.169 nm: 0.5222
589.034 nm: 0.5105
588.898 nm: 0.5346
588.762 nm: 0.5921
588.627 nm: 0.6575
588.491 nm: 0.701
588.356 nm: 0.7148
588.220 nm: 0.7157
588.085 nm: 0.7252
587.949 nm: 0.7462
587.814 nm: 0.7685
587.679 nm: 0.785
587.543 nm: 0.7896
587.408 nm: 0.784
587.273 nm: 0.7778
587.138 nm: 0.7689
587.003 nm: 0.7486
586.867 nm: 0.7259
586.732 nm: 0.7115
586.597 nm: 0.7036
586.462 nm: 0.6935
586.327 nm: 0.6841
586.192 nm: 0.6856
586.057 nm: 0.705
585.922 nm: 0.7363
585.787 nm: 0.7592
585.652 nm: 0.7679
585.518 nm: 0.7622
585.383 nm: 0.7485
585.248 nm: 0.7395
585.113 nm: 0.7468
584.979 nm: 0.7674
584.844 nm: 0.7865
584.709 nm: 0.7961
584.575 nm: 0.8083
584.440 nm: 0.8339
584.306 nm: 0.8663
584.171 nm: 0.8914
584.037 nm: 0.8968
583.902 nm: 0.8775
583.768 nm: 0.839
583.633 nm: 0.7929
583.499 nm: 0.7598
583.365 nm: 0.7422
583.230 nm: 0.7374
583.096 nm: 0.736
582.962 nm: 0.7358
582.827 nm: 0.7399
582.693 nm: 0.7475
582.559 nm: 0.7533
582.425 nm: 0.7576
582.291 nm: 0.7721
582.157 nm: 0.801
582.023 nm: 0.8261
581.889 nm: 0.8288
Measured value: 0.095 mag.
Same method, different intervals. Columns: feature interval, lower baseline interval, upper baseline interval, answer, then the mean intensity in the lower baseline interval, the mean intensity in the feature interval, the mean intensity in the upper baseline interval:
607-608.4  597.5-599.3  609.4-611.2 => -0.02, 0.706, 0.742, 0.732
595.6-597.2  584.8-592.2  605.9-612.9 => 0.09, 0.712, 0.662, 0.728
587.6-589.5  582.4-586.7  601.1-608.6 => 0.16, 0.768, 0.656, 0.739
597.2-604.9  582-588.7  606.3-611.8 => 0.03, 0.762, 0.719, 0.728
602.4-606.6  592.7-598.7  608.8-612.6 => -0.03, 0.715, 0.734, 0.712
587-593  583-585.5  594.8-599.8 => 0.06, 0.797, 0.714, 0.698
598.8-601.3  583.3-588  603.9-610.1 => 0.06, 0.772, 0.708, 0.743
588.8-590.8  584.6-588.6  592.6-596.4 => 0.14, 0.743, 0.645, 0.721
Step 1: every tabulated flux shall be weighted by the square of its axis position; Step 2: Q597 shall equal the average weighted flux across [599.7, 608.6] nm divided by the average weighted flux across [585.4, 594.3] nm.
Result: 1.07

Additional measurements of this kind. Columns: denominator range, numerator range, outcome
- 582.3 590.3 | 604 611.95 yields 1.08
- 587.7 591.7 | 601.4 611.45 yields 1.13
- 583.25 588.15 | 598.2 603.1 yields 0.97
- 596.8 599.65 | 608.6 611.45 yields 1.03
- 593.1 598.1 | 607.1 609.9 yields 1.06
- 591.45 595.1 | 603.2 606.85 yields 1.03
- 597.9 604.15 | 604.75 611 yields 1.07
